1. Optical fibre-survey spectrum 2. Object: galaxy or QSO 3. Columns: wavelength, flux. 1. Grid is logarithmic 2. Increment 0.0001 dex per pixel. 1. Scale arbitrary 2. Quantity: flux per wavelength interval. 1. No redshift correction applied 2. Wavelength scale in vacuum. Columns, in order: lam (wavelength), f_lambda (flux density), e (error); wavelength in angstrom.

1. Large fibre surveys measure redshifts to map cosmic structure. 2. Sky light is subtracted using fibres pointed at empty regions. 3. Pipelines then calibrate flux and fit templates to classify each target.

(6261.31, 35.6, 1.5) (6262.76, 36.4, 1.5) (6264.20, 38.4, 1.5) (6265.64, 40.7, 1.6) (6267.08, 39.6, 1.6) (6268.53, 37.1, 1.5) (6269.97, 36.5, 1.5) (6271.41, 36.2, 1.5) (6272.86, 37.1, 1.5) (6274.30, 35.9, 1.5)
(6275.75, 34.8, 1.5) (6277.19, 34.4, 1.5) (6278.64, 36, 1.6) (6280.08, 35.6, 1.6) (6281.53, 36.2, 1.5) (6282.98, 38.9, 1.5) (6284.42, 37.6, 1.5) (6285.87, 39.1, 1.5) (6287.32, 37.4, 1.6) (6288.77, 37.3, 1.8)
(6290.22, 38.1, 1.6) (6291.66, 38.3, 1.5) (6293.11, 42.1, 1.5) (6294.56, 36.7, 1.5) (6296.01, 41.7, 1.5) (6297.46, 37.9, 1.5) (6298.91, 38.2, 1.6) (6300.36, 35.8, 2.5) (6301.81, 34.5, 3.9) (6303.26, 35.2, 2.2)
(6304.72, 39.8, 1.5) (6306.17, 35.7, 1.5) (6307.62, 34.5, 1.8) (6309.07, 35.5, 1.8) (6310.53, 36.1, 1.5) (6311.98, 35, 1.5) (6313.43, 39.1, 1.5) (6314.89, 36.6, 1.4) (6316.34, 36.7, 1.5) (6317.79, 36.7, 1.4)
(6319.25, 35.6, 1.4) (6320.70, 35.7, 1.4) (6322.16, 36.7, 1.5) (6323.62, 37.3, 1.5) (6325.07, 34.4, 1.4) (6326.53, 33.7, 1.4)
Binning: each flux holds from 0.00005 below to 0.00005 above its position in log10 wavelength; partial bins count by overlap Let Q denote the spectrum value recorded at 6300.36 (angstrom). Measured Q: 35.8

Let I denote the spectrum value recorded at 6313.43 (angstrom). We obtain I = 39.1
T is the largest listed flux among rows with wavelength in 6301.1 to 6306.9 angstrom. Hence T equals 39.8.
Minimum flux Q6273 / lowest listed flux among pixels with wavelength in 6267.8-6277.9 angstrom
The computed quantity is 34.4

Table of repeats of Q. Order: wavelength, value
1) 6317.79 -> 36.7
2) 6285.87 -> 39.1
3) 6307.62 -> 34.5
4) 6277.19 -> 34.4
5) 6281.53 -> 36.2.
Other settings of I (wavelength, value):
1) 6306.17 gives 35.7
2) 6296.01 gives 41.7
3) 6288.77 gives 37.3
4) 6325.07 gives 34.4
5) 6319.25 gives 35.6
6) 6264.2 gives 38.4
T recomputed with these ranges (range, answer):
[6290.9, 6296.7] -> 42.1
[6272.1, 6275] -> 37.1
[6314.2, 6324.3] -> 37.3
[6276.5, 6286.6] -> 39.1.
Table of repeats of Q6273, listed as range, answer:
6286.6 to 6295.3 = 36.7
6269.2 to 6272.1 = 36.2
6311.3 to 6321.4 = 35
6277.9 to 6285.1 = 35.6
